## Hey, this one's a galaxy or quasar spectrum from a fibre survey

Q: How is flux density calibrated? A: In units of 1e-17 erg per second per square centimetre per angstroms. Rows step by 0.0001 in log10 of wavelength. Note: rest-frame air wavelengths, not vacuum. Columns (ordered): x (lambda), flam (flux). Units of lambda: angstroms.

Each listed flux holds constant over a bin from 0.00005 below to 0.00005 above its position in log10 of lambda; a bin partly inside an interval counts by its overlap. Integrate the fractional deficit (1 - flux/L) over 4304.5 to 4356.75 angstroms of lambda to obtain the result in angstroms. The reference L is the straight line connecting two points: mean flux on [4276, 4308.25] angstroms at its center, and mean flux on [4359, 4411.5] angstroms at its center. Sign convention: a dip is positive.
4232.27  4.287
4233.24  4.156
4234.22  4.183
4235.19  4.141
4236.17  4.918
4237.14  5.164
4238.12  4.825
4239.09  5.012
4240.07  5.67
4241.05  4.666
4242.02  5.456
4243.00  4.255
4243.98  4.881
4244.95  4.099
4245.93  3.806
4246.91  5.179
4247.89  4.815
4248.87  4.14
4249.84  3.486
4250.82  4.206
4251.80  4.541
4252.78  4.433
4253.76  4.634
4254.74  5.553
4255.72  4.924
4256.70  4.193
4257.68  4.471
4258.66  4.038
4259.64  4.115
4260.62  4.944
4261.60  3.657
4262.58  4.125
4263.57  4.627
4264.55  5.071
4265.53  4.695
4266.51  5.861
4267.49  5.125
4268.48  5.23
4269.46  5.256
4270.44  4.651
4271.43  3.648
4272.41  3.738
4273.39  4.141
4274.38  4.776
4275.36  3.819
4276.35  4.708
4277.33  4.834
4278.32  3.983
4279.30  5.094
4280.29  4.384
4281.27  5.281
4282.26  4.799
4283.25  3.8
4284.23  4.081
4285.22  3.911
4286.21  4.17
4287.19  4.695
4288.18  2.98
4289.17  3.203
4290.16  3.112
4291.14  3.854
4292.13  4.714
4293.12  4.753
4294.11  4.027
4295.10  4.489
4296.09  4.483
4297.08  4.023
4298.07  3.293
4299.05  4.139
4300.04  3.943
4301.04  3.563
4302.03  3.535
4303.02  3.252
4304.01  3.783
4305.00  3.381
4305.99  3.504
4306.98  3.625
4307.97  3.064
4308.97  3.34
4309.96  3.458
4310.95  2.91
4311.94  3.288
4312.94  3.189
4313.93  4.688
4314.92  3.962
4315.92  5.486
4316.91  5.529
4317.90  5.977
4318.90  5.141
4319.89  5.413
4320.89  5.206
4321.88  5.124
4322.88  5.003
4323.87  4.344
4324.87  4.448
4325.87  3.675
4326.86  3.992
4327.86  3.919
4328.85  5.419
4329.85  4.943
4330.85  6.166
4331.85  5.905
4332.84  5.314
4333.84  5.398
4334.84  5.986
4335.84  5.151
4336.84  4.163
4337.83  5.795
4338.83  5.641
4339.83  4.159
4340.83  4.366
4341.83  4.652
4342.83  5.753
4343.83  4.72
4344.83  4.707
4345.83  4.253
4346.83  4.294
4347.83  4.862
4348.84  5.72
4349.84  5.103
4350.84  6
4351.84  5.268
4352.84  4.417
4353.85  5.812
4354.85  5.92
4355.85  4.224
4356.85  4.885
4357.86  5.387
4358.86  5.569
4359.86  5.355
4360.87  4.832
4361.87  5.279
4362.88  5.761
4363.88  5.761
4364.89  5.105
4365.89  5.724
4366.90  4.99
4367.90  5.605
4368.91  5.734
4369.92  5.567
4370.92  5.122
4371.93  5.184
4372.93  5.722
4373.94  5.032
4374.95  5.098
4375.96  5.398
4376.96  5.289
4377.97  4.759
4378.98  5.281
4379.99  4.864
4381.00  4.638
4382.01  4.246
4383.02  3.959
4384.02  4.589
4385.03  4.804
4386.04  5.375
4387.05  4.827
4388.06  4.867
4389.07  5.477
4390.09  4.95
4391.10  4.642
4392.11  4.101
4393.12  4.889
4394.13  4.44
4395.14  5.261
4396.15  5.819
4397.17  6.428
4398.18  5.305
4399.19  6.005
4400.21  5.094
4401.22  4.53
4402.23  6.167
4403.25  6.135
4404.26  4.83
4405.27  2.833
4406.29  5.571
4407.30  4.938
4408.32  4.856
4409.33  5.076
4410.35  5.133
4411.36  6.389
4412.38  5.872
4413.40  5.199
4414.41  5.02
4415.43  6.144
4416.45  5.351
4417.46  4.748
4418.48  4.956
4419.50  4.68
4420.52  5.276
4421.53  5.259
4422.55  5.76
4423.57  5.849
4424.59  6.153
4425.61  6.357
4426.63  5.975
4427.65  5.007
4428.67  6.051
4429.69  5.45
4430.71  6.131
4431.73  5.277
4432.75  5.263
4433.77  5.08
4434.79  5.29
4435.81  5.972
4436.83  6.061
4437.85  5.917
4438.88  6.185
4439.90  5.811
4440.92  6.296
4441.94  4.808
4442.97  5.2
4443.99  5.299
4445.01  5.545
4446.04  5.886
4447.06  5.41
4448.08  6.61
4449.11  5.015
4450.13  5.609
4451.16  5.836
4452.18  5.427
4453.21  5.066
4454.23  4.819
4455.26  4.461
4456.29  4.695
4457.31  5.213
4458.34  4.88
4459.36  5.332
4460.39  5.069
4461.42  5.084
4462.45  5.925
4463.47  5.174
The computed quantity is -2.8 angstroms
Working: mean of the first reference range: 4.02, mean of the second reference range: 5.14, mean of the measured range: 4.73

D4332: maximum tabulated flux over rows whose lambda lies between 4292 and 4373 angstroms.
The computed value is 6.166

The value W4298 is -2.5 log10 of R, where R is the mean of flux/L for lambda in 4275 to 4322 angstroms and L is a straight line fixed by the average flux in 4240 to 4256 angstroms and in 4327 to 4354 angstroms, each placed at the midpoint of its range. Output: 0.18 mag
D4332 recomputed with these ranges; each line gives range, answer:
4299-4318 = 5.977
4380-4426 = 6.428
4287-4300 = 4.753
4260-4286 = 5.861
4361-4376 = 5.761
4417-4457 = 6.61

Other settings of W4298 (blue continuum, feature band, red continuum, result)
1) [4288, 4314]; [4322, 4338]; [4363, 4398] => -0.18 mag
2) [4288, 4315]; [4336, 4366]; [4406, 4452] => -0.16 mag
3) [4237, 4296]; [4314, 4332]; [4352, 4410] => -0.04 mag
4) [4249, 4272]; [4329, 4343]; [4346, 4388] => -0.05 mag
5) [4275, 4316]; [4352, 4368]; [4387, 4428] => -0.12 mag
